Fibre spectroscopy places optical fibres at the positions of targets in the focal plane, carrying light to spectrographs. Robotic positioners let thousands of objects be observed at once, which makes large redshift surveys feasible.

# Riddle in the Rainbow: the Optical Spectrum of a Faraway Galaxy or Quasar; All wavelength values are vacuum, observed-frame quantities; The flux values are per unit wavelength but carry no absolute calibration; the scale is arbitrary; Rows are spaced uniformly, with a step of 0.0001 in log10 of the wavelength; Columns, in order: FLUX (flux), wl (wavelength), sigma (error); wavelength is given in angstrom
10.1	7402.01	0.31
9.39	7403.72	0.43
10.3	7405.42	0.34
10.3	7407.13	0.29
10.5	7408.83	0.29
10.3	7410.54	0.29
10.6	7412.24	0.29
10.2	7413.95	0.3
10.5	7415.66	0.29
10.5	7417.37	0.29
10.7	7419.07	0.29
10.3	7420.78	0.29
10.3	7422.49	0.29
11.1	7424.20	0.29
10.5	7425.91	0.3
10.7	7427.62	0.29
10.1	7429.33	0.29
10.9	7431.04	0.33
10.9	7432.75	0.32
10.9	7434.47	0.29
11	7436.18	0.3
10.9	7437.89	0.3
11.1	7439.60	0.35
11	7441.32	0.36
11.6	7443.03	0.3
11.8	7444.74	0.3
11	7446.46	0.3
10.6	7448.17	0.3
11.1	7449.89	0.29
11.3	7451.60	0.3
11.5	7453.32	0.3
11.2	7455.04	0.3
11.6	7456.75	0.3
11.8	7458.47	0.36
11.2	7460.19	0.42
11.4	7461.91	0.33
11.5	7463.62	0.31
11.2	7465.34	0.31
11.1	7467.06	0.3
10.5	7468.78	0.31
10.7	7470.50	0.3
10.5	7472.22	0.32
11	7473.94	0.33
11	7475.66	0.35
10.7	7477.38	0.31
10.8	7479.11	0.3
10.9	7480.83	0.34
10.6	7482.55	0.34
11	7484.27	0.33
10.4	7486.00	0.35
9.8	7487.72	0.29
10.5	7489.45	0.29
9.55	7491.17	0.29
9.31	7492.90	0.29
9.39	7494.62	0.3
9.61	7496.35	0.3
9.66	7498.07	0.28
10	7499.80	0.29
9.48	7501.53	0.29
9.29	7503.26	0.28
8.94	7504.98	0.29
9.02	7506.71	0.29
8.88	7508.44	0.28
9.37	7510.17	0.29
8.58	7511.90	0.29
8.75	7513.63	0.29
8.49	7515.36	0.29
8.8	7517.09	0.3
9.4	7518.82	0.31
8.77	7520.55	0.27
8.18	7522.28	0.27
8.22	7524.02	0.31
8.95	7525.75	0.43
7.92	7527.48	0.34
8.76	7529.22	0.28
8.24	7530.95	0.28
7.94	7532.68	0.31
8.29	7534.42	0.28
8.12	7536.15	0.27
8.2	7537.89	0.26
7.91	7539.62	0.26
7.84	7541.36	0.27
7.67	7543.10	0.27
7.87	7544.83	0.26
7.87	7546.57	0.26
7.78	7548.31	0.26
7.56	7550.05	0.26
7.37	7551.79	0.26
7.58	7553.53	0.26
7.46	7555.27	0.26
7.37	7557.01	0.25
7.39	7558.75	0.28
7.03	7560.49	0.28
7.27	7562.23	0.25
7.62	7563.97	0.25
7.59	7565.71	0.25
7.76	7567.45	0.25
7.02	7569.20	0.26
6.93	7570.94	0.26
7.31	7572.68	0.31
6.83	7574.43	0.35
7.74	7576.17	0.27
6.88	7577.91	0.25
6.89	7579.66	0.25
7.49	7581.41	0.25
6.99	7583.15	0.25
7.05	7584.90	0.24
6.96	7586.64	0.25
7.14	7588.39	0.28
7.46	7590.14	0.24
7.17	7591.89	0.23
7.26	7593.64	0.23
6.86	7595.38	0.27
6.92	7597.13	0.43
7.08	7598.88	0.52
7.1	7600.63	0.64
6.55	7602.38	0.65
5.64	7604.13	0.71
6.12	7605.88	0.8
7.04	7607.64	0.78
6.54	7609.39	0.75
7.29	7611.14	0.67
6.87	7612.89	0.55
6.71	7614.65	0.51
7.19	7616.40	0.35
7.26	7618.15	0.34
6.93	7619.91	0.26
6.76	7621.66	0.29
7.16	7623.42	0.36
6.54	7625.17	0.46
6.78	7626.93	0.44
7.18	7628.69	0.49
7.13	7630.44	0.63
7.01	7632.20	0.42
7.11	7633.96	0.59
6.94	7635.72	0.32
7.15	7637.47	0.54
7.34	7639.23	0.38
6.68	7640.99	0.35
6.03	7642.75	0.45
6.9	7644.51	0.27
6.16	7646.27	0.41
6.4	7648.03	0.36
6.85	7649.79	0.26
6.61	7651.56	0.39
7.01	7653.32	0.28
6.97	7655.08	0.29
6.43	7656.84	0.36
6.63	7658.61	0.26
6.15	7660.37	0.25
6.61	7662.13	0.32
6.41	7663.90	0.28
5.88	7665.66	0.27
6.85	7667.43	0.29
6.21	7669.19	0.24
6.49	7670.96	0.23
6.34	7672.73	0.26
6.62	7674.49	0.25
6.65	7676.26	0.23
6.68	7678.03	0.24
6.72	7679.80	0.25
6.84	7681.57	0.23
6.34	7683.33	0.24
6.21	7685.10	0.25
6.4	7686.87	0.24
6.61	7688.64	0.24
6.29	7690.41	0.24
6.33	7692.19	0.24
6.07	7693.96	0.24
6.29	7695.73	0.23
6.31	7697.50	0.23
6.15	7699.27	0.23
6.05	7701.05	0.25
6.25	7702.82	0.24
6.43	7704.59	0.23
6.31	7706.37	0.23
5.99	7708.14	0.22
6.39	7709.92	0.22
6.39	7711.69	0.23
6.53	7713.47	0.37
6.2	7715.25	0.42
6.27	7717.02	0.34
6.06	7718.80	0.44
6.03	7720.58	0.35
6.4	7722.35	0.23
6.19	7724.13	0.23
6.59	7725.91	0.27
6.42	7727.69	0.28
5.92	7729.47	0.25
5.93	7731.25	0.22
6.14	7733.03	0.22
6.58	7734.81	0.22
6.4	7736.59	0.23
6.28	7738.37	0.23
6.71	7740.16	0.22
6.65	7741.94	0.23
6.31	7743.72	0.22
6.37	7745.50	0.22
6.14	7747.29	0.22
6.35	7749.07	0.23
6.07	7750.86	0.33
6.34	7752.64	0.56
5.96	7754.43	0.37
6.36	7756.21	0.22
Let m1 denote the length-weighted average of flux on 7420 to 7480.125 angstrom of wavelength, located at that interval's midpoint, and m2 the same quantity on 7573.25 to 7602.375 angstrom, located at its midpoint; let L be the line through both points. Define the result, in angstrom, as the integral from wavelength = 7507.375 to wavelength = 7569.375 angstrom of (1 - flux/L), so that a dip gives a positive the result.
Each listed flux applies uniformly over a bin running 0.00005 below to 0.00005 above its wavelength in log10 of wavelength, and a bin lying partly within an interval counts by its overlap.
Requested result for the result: 3.2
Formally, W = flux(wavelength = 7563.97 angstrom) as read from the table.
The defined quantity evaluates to 7.62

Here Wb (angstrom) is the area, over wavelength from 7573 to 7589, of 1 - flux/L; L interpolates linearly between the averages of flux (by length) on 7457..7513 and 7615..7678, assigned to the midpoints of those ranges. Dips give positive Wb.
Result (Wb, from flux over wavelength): 2.0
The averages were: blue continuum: 10.2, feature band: 7.11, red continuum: 6.72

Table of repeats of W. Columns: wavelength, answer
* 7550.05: 7.56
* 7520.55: 8.77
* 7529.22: 8.76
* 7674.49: 6.62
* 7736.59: 6.4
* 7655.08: 6.97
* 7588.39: 7.14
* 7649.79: 6.85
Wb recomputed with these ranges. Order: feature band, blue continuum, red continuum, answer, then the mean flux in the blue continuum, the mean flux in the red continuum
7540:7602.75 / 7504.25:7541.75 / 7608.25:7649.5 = 3.77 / 8.53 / 6.87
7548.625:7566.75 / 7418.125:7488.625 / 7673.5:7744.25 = 3.24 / 10.9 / 6.35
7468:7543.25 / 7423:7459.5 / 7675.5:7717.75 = 4.39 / 11.1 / 6.36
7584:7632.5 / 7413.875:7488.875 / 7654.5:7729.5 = 6.25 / 10.9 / 6.37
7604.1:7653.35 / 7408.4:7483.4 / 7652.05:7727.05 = 4.53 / 10.9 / 6.4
